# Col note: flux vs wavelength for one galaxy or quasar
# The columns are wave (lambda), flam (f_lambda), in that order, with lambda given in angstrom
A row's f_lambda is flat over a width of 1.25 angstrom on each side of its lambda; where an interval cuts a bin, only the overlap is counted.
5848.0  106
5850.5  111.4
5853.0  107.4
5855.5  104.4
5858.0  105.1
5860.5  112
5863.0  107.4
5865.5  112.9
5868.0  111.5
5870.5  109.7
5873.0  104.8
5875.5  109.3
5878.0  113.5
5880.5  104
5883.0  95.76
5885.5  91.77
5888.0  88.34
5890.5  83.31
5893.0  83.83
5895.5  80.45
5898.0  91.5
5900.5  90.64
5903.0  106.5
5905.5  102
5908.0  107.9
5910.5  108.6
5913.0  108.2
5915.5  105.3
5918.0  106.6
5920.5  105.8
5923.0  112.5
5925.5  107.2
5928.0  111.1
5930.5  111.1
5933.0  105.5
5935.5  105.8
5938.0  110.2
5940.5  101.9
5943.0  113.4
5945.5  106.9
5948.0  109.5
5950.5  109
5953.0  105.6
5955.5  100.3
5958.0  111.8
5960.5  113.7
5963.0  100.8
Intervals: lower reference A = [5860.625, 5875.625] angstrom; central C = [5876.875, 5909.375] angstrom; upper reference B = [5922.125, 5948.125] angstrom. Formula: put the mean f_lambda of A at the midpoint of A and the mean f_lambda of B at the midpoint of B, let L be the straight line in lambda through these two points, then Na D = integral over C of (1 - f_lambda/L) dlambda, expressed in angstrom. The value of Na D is 4.1 angstrom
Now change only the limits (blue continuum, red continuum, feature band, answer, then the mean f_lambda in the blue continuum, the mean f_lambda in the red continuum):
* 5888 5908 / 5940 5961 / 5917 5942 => -1.54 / 92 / 108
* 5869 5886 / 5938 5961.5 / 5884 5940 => 2.80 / 105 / 108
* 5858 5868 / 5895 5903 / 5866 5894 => 0.36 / 110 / 91.2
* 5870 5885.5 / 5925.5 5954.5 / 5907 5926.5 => -0.16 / 105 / 108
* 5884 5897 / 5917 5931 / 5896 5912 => -0.85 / 85.9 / 109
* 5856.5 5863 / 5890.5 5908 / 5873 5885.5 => -0.43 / 108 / 92.9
